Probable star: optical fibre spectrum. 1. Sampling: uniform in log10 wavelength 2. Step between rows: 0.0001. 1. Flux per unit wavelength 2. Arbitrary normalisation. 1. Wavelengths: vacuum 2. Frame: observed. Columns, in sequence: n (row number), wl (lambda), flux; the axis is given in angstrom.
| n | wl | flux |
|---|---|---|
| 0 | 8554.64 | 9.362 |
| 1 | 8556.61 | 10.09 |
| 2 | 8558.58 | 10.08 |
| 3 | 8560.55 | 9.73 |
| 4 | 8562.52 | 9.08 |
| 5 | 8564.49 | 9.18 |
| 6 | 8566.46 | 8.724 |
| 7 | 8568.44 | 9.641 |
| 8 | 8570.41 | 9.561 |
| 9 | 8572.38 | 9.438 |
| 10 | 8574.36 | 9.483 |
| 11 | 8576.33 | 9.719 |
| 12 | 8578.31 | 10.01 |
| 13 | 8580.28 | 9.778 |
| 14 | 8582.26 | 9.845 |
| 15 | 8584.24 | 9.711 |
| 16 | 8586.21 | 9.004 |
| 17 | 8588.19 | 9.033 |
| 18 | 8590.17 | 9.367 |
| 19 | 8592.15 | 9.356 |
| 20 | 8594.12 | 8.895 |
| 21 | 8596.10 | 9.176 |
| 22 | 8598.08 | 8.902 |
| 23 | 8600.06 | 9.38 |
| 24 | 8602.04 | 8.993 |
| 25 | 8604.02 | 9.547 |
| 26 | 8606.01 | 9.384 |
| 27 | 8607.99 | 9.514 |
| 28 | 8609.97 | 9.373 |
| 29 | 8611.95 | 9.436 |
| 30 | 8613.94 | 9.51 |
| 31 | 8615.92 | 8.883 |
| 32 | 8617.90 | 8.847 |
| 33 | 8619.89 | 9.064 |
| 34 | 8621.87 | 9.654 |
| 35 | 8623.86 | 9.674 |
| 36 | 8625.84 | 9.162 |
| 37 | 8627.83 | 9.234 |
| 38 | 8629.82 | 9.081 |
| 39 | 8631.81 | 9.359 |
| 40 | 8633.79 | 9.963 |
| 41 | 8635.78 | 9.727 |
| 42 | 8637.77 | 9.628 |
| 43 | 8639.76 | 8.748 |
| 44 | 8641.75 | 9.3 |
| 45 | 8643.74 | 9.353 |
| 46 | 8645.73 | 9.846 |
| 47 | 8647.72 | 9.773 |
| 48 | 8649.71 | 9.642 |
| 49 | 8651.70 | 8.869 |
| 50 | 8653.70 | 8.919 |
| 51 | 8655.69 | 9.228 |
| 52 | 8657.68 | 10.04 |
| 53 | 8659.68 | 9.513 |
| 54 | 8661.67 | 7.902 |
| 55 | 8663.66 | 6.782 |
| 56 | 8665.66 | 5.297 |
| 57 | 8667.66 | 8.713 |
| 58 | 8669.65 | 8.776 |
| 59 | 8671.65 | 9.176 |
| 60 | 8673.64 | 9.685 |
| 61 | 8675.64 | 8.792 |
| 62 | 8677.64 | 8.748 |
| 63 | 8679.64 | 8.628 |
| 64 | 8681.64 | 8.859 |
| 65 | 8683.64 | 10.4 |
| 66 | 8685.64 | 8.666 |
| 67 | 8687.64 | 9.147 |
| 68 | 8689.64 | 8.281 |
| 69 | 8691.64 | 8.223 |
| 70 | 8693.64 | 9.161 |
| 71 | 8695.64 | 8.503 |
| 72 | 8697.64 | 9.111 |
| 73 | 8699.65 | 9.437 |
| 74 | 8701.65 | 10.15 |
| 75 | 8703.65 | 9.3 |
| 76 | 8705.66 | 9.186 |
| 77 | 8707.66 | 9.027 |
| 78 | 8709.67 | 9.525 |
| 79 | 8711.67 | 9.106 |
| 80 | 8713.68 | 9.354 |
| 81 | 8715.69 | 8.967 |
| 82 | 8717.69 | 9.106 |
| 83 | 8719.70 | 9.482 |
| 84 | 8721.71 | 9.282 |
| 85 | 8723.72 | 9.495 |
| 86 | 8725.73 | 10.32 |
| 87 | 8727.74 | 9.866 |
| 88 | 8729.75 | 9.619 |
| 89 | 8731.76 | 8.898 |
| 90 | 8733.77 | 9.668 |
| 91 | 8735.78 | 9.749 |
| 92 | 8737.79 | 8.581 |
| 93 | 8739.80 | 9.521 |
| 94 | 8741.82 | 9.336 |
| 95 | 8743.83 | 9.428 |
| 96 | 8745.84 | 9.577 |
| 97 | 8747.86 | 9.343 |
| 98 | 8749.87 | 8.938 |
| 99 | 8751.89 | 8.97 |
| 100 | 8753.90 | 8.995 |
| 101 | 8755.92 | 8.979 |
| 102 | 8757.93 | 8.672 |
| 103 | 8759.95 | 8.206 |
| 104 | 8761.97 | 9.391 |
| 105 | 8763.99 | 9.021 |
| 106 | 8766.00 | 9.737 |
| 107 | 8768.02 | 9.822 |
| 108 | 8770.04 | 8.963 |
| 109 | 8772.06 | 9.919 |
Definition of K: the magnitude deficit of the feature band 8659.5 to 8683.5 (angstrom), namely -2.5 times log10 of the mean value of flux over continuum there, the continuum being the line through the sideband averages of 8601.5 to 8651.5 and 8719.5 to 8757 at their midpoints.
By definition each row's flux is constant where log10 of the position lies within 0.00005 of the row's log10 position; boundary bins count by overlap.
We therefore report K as 0.11 mag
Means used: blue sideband 9.38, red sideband 9.37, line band 8.44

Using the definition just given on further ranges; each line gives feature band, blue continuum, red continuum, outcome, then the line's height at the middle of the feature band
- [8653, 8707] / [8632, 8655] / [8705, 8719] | 0.06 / 9.3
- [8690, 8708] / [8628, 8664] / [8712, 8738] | 0.03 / 9.37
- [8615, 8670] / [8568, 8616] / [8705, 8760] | 0.04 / 9.36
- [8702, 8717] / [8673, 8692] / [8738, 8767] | -0.03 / 9.02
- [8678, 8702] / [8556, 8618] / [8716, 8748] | 0.05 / 9.43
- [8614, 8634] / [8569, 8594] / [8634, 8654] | 0.02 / 9.45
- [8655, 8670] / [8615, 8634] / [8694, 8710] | 0.13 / 9.27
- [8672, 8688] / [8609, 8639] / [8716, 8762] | 0.02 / 9.32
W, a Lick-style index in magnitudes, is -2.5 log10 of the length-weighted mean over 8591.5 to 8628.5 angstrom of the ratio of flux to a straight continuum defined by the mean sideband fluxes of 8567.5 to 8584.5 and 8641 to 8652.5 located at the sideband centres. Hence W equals 0.04 mag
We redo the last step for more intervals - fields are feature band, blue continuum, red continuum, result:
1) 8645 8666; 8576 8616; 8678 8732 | 0.06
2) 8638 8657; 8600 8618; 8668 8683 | -0.02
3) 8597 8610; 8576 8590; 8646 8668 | 0.00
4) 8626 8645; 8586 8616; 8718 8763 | -0.01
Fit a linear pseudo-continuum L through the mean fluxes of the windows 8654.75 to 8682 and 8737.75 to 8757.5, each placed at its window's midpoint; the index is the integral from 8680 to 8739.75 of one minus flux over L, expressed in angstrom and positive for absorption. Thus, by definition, -2.4 angstrom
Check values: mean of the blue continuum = 8.57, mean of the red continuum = 9.18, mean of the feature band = 9.26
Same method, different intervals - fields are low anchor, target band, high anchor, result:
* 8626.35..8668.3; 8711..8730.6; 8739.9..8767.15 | -0.8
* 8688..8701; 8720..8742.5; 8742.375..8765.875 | -1.2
